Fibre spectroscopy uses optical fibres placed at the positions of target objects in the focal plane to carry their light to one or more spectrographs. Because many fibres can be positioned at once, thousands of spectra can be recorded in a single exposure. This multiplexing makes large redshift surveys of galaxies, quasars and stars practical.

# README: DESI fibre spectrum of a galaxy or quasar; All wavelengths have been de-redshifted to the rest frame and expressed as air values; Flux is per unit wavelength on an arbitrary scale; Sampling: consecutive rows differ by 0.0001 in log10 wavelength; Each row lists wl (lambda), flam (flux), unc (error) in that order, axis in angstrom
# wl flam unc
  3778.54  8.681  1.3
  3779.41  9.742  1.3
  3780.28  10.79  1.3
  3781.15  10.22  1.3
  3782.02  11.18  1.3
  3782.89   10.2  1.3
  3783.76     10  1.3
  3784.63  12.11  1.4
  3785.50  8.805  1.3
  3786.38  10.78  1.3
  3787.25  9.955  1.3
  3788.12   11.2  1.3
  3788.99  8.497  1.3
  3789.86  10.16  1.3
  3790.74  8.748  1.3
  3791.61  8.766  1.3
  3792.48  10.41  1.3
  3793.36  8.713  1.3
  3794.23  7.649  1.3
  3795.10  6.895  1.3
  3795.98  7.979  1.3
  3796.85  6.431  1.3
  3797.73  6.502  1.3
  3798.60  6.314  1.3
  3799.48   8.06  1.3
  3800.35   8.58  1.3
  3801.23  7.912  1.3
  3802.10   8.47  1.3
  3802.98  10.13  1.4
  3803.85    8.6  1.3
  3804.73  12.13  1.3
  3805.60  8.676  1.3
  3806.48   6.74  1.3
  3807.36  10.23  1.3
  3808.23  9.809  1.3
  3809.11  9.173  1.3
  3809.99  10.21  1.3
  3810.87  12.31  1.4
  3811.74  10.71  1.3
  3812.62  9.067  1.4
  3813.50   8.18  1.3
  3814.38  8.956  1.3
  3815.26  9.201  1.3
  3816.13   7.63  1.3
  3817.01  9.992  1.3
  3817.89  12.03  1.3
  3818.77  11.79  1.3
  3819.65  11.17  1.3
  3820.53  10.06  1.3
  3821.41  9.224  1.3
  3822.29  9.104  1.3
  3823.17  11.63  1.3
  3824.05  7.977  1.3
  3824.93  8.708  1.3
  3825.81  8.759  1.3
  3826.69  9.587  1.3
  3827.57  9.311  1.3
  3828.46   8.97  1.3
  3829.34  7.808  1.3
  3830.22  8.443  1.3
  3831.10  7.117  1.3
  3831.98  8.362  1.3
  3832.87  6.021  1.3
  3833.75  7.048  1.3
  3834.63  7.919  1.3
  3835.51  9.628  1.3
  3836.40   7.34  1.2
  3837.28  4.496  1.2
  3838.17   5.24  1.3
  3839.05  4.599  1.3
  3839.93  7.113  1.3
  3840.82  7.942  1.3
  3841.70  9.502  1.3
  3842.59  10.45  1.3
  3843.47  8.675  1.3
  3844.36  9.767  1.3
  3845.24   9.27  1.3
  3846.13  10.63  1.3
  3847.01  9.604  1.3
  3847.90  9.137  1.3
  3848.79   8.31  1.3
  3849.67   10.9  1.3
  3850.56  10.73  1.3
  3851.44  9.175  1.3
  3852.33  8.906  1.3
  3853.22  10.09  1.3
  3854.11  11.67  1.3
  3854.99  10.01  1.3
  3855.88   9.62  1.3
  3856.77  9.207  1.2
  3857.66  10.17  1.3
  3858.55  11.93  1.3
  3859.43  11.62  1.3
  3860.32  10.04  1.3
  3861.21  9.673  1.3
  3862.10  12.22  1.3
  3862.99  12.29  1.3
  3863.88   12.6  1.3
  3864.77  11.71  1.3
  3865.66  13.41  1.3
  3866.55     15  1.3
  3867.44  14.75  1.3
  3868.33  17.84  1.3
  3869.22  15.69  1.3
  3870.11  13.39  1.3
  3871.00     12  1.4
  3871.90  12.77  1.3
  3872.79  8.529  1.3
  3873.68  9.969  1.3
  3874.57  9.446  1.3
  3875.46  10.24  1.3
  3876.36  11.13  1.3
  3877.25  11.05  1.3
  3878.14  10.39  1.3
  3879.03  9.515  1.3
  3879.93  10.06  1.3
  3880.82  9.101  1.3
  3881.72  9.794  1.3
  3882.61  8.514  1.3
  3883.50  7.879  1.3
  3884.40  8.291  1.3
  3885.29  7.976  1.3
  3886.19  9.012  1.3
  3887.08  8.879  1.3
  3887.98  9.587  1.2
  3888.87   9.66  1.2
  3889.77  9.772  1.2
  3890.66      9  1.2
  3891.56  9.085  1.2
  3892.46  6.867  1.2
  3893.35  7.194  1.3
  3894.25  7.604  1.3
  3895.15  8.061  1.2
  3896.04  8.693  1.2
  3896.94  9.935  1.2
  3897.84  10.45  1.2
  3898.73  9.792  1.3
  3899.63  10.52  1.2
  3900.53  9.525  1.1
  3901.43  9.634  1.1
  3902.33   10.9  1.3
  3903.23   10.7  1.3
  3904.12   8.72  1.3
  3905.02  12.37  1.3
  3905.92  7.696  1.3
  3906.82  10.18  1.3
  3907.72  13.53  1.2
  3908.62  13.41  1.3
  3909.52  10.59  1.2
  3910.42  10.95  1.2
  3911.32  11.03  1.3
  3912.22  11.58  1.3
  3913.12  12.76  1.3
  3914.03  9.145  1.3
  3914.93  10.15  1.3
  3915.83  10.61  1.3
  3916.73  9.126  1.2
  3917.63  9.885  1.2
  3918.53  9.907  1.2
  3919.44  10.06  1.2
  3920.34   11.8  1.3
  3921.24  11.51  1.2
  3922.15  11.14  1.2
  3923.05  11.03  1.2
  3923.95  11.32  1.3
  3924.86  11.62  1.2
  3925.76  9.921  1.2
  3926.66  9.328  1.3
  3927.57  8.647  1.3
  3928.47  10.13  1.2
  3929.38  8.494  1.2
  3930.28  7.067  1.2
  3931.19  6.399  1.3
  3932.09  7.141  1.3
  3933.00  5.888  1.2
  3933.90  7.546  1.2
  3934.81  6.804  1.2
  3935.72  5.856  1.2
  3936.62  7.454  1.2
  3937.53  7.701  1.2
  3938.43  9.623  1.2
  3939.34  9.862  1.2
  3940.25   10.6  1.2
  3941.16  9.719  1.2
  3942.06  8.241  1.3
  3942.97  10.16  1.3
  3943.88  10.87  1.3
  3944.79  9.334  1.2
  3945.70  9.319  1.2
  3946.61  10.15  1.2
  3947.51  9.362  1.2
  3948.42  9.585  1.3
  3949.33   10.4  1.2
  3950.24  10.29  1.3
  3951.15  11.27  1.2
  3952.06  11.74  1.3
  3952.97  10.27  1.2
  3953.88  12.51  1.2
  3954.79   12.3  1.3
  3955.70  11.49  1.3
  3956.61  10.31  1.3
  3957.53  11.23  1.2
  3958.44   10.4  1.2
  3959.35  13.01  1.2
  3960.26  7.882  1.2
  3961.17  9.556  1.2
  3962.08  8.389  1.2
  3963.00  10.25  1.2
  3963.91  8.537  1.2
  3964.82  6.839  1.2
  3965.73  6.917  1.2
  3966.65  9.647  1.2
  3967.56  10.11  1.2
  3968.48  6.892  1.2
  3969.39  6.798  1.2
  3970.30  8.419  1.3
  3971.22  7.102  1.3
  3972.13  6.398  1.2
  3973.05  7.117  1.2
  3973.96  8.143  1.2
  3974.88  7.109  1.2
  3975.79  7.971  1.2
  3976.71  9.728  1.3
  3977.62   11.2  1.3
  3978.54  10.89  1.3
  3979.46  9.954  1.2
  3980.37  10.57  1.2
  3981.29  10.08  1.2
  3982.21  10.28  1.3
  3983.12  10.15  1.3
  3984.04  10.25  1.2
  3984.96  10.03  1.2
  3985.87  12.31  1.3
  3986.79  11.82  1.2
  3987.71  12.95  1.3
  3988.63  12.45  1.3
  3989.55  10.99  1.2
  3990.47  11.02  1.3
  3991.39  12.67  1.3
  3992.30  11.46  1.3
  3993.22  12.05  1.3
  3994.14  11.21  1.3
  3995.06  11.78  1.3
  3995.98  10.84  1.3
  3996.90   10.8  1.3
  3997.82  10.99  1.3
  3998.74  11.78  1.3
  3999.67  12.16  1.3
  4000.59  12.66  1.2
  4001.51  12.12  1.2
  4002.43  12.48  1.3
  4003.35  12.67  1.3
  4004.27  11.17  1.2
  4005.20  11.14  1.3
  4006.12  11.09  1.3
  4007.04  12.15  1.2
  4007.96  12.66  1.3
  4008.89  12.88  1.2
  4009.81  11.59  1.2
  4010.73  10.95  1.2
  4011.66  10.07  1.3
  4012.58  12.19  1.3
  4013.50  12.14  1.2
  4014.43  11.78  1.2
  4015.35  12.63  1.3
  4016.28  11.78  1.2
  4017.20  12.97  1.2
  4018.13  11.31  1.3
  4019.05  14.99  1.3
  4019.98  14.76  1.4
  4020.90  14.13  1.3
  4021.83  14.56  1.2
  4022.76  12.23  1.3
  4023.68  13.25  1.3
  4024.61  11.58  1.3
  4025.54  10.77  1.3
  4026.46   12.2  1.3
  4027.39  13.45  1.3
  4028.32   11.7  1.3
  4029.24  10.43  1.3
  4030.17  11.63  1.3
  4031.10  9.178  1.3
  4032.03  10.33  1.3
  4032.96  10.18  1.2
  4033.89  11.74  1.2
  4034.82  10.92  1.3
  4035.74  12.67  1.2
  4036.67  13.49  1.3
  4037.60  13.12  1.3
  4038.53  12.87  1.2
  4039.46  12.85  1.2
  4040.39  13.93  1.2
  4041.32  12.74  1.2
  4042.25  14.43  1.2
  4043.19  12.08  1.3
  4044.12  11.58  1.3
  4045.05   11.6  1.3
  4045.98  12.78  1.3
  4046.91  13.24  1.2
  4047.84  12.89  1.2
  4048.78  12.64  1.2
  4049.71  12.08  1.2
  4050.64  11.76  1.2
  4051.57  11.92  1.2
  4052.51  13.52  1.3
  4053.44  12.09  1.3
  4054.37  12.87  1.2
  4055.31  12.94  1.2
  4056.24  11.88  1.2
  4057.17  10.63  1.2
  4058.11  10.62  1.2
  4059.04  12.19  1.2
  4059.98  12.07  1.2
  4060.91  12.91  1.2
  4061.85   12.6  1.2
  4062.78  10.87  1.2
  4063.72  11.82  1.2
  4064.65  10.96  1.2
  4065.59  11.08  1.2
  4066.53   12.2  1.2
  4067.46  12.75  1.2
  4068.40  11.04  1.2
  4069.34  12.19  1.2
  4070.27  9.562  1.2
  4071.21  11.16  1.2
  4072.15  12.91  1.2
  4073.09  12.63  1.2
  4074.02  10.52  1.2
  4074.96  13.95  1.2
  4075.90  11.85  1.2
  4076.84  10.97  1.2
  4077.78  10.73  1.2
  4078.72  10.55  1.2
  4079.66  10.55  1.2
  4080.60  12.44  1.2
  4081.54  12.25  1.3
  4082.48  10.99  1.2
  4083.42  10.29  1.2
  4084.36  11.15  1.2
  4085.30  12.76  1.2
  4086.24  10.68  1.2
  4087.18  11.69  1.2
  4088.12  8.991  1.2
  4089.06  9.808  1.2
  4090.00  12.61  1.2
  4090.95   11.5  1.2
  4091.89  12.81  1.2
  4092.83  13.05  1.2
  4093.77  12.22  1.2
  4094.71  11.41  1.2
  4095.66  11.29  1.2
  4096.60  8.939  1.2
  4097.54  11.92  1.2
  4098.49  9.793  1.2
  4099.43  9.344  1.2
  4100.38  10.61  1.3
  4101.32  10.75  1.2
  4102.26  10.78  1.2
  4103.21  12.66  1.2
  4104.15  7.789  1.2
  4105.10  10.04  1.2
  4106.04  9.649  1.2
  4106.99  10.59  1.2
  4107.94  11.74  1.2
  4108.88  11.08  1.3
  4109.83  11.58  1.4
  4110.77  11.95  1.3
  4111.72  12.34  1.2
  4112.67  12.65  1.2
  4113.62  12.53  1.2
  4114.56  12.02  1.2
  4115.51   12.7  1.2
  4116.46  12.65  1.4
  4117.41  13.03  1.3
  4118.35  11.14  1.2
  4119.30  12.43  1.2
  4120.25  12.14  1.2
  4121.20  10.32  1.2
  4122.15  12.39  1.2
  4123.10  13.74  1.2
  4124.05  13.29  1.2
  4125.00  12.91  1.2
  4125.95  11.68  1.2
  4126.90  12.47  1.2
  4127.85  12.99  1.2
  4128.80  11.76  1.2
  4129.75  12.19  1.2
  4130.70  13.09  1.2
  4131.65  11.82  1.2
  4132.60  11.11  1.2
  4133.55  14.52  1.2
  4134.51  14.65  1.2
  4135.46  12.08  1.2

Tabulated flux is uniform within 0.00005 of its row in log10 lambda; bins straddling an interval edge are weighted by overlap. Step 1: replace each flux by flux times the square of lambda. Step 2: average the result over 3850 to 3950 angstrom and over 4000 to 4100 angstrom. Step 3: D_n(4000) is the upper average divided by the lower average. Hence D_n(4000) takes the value 1.3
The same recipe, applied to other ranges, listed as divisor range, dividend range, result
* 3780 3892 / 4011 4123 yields 1.38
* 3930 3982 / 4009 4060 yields 1.39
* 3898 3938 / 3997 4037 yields 1.29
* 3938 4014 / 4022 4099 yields 1.18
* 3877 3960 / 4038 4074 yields 1.33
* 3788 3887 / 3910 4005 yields 1.11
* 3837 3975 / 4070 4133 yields 1.30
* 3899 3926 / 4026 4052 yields 1.21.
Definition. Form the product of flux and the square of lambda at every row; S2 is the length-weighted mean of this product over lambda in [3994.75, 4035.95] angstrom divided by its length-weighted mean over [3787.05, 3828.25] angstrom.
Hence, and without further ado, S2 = 1.44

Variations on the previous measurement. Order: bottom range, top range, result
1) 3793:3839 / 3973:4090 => 1.50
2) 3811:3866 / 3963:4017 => 1.22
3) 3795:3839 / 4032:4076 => 1.57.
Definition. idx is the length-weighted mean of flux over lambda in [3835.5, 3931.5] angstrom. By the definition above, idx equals 10.1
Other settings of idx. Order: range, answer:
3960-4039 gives 11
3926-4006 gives 9.86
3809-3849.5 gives 8.88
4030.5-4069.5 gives 12.1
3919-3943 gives 9.06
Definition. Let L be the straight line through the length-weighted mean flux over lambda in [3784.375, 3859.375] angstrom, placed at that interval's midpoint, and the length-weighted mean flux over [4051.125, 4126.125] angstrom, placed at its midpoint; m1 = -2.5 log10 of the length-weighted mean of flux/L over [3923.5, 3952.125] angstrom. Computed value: 0.12 mag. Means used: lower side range 9.06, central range 9.09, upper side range 11.6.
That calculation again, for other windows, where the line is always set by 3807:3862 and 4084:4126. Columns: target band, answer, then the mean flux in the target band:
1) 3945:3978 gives 0.098 mag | 9.4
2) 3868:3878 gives -0.237 mag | 11.9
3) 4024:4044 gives -0.105 mag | 12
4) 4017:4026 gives -0.206 mag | 13.1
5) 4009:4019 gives -0.114 mag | 11.9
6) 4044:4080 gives -0.071 mag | 11.9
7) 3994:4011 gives -0.109 mag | 11.8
